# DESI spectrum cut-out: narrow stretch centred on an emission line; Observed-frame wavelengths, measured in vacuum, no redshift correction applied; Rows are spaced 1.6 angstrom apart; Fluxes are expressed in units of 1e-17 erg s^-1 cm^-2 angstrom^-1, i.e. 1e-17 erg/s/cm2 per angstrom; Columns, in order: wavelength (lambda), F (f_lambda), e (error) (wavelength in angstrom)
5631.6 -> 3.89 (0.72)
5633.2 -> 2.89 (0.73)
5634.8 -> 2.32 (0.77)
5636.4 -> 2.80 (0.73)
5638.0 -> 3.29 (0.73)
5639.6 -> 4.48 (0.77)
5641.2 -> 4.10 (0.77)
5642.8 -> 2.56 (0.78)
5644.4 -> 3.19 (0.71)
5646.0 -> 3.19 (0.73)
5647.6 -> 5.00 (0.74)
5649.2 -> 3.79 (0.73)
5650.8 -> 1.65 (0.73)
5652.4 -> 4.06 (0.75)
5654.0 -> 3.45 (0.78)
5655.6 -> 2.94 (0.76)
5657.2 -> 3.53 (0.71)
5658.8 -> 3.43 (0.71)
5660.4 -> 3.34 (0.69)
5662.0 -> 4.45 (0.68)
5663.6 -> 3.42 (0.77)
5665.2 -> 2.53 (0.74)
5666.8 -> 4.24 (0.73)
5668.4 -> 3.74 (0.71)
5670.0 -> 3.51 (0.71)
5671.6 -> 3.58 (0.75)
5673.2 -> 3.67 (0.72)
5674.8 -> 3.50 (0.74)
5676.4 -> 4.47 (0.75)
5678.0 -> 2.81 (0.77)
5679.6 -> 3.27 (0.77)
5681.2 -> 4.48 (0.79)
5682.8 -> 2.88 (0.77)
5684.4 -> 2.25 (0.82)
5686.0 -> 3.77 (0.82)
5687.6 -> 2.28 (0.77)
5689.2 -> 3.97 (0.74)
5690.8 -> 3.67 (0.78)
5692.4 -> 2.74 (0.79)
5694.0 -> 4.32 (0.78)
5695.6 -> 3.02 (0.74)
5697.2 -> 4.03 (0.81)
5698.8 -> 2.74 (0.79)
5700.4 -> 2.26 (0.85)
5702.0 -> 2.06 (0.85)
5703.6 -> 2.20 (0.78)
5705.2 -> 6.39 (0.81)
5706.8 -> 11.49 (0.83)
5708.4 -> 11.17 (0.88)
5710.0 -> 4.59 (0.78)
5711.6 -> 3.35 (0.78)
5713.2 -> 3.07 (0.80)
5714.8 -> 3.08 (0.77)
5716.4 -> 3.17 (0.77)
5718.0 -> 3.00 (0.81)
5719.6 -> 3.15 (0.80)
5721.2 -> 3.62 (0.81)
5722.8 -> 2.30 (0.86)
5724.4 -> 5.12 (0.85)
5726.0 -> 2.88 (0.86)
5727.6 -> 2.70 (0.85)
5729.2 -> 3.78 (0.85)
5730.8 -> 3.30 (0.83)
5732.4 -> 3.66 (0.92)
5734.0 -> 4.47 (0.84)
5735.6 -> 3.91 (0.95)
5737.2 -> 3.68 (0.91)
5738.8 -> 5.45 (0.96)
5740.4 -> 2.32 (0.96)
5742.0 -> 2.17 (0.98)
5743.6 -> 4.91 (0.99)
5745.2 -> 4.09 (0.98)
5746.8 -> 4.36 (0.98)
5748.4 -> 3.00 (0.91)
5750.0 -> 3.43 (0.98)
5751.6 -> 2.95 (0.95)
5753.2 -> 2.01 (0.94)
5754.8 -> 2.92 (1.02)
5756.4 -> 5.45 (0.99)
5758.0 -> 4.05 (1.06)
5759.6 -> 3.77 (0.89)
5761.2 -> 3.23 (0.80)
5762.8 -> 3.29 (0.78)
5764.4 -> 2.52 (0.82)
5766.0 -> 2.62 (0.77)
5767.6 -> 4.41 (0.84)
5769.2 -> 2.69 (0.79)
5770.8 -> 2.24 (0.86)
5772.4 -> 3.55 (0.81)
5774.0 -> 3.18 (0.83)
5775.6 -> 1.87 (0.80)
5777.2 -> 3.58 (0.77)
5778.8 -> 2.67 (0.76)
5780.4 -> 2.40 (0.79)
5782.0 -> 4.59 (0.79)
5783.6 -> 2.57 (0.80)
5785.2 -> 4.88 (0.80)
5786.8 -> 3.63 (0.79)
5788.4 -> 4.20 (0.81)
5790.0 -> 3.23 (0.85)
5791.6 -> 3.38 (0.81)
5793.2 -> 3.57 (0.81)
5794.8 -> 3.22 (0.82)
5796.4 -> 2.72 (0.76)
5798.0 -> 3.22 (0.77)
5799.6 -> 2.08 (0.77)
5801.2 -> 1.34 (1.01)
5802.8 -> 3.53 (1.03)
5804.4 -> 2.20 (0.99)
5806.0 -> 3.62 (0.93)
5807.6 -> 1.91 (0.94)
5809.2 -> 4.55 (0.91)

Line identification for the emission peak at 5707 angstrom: H-beta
